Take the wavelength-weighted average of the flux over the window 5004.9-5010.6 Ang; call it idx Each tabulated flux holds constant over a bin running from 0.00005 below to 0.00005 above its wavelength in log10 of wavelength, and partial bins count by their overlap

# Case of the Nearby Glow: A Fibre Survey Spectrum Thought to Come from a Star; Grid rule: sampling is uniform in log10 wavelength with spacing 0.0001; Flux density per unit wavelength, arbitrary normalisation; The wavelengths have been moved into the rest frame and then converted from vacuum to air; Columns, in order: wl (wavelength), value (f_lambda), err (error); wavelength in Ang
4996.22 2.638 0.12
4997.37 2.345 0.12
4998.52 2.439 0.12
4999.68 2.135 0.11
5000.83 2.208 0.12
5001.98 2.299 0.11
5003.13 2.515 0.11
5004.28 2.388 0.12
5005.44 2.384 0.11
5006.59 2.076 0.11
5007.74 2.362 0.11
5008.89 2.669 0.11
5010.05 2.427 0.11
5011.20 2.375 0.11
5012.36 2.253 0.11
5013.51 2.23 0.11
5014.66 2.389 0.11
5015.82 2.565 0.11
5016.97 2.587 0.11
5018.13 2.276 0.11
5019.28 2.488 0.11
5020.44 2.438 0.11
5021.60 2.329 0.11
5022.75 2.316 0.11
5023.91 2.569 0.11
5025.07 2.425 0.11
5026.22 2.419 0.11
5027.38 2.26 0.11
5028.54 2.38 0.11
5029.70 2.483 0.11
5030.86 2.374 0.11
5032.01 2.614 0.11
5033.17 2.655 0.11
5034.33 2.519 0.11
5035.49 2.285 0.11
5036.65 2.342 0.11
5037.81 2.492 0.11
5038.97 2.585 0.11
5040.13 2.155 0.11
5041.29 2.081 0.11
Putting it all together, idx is 2.38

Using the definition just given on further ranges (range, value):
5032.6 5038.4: 2.46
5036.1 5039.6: 2.47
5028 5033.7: 2.5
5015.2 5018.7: 2.47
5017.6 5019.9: 2.39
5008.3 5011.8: 2.48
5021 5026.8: 2.41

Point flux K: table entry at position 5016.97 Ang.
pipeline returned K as 2.587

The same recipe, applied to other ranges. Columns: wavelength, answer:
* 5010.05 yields 2.427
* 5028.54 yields 2.38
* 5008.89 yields 2.669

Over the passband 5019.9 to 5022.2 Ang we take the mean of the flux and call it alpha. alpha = 2.38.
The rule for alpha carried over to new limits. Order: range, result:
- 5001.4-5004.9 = 2.4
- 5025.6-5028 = 2.34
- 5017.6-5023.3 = 2.37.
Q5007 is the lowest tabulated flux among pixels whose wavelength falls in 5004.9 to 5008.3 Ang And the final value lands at 2.076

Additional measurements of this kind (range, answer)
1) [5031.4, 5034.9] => 2.519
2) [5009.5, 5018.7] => 2.23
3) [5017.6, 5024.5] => 2.276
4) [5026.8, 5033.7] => 2.26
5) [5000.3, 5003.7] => 2.208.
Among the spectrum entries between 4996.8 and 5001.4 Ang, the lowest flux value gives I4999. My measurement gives 2.135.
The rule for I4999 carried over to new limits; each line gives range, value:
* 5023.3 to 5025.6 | 2.425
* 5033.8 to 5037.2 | 2.285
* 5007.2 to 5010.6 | 2.362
